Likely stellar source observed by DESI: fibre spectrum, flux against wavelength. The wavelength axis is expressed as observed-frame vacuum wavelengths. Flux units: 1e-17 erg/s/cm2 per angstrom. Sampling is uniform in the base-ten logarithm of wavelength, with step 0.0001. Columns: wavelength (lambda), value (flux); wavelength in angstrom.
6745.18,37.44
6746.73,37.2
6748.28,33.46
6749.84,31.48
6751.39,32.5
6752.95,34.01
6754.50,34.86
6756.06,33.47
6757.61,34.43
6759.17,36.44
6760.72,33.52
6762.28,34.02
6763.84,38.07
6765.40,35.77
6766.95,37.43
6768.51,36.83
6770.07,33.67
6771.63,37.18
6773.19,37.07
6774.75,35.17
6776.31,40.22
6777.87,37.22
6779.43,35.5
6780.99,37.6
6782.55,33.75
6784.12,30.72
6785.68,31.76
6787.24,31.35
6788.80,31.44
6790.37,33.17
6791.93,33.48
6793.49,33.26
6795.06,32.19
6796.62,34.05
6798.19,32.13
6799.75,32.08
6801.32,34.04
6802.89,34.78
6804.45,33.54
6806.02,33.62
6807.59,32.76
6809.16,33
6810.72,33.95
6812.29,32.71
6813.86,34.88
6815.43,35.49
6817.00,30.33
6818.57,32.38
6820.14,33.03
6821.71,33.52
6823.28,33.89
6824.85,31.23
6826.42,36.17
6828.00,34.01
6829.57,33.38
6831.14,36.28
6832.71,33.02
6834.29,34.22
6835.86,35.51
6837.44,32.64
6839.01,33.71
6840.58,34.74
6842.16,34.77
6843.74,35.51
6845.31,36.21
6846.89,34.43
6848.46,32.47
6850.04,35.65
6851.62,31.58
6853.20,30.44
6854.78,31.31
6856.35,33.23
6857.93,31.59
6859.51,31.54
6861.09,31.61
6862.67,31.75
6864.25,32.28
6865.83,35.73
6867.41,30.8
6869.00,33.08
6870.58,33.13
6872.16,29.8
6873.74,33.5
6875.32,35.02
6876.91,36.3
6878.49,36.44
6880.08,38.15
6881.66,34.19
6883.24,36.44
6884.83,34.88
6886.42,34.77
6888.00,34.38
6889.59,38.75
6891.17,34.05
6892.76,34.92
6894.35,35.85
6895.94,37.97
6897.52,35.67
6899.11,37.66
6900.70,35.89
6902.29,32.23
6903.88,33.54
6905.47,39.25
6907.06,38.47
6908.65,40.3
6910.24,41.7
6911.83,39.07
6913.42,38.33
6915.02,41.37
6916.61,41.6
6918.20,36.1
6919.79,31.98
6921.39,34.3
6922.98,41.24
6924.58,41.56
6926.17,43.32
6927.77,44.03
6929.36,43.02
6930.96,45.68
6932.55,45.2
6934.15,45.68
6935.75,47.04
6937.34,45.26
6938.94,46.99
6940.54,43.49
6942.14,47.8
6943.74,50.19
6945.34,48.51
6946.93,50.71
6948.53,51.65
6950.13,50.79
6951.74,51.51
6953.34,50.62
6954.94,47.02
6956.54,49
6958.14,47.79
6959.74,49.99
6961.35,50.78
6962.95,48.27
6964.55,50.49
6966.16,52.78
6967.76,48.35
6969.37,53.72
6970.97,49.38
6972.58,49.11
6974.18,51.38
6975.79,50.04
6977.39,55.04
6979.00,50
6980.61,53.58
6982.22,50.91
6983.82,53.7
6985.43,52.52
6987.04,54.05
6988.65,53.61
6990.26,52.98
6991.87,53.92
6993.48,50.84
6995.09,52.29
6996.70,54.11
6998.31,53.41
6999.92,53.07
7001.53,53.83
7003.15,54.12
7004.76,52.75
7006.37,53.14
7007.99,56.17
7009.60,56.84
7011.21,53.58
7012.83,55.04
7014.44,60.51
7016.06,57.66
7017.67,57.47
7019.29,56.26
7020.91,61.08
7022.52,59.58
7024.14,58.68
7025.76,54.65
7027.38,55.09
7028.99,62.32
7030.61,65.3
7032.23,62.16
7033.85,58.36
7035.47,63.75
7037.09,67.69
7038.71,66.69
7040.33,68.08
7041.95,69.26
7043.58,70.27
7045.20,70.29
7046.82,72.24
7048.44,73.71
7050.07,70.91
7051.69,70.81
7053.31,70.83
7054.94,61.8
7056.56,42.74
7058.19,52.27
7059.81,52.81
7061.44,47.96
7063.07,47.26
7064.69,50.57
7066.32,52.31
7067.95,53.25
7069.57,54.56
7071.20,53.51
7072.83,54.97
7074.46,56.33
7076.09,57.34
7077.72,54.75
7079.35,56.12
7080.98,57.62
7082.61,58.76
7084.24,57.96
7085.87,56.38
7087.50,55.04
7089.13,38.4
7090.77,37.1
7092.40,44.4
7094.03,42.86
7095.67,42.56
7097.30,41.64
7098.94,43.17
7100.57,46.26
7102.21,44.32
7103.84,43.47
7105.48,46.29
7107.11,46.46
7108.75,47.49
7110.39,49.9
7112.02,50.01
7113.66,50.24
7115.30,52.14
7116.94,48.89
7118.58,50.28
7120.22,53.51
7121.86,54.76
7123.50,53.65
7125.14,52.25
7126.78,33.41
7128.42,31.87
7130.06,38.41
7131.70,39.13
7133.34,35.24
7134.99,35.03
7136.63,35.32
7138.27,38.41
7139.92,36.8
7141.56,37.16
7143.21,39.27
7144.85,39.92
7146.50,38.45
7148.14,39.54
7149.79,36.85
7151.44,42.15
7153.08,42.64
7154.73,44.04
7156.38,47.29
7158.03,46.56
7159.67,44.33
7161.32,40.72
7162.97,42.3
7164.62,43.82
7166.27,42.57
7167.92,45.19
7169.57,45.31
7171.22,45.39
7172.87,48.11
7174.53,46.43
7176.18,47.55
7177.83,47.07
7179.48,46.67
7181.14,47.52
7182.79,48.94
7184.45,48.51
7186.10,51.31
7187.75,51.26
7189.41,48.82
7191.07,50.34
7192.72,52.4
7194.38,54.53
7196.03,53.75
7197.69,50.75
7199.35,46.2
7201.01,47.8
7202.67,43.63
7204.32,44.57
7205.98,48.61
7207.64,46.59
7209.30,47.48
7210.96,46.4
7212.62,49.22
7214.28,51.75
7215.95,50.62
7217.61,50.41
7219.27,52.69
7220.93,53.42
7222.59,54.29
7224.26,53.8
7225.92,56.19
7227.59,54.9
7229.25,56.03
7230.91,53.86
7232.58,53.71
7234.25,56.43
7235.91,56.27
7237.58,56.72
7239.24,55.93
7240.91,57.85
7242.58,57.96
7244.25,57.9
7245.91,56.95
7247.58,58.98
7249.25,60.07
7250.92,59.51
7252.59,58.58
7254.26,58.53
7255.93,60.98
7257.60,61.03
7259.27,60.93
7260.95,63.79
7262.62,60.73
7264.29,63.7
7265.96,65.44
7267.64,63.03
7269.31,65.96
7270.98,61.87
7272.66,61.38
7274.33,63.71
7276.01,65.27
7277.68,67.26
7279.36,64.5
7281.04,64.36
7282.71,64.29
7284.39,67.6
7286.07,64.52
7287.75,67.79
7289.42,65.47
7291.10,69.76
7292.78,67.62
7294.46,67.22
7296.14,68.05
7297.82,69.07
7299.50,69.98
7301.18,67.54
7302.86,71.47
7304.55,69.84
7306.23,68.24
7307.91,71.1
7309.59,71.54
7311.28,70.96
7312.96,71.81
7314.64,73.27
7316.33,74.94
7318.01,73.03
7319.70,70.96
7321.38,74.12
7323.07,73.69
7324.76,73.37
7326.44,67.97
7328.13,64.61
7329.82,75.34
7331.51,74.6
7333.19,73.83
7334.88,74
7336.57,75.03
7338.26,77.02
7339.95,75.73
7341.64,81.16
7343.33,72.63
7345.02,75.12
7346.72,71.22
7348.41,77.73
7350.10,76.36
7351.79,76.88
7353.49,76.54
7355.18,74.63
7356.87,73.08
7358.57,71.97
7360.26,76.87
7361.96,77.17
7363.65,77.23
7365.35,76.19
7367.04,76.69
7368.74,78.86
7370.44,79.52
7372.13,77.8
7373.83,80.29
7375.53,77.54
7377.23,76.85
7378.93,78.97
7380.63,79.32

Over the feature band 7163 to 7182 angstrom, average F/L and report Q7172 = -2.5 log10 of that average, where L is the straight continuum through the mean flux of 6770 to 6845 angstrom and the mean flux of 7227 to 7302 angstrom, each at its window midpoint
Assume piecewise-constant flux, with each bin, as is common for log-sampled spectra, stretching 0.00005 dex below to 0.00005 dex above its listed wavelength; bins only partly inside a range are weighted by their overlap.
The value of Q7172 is 0.23 mag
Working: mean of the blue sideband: 34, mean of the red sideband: 62.1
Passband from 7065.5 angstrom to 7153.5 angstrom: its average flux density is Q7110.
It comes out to 46.3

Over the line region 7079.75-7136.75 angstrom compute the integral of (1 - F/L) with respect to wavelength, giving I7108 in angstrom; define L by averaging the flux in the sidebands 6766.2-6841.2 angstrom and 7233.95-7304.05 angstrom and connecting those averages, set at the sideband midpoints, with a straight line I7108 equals 7.2 angstrom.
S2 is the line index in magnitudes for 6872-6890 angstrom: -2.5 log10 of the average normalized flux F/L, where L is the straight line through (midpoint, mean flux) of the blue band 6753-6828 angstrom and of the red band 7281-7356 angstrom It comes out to 0.151 mag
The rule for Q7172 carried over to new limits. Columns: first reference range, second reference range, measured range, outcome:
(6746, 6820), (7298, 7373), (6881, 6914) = 0.16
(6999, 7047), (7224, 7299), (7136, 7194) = 0.34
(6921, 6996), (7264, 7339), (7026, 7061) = -0.18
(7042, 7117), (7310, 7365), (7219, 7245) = 0.18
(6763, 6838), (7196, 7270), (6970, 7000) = -0.21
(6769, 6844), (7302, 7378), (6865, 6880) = 0.15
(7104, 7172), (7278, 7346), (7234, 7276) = 0.03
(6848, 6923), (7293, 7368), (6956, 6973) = -0.19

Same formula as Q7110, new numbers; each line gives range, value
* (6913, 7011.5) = 48.9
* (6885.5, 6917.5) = 37.3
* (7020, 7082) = 59.9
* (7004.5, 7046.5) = 60.7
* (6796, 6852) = 33.8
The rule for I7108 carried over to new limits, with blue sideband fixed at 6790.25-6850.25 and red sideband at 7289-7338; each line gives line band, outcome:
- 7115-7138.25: 5.5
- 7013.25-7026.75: -2.6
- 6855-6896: 4.1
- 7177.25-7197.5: 3.8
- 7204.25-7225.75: 4.5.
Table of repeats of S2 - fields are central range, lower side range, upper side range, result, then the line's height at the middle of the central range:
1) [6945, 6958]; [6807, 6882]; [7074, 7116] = -0.24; 40.2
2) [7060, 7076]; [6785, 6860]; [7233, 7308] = -0.06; 49.8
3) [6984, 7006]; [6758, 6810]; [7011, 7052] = 0.11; 58.9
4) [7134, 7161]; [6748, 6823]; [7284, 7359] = 0.43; 59.7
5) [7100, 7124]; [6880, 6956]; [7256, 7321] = 0.12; 54.7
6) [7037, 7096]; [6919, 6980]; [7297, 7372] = -0.03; 55.5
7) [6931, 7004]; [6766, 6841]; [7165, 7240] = -0.23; 40.7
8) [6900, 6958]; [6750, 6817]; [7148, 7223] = -0.11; 39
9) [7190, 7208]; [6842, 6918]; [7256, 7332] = 0.22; 60.3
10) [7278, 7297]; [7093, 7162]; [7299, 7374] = 0.01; 66.8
